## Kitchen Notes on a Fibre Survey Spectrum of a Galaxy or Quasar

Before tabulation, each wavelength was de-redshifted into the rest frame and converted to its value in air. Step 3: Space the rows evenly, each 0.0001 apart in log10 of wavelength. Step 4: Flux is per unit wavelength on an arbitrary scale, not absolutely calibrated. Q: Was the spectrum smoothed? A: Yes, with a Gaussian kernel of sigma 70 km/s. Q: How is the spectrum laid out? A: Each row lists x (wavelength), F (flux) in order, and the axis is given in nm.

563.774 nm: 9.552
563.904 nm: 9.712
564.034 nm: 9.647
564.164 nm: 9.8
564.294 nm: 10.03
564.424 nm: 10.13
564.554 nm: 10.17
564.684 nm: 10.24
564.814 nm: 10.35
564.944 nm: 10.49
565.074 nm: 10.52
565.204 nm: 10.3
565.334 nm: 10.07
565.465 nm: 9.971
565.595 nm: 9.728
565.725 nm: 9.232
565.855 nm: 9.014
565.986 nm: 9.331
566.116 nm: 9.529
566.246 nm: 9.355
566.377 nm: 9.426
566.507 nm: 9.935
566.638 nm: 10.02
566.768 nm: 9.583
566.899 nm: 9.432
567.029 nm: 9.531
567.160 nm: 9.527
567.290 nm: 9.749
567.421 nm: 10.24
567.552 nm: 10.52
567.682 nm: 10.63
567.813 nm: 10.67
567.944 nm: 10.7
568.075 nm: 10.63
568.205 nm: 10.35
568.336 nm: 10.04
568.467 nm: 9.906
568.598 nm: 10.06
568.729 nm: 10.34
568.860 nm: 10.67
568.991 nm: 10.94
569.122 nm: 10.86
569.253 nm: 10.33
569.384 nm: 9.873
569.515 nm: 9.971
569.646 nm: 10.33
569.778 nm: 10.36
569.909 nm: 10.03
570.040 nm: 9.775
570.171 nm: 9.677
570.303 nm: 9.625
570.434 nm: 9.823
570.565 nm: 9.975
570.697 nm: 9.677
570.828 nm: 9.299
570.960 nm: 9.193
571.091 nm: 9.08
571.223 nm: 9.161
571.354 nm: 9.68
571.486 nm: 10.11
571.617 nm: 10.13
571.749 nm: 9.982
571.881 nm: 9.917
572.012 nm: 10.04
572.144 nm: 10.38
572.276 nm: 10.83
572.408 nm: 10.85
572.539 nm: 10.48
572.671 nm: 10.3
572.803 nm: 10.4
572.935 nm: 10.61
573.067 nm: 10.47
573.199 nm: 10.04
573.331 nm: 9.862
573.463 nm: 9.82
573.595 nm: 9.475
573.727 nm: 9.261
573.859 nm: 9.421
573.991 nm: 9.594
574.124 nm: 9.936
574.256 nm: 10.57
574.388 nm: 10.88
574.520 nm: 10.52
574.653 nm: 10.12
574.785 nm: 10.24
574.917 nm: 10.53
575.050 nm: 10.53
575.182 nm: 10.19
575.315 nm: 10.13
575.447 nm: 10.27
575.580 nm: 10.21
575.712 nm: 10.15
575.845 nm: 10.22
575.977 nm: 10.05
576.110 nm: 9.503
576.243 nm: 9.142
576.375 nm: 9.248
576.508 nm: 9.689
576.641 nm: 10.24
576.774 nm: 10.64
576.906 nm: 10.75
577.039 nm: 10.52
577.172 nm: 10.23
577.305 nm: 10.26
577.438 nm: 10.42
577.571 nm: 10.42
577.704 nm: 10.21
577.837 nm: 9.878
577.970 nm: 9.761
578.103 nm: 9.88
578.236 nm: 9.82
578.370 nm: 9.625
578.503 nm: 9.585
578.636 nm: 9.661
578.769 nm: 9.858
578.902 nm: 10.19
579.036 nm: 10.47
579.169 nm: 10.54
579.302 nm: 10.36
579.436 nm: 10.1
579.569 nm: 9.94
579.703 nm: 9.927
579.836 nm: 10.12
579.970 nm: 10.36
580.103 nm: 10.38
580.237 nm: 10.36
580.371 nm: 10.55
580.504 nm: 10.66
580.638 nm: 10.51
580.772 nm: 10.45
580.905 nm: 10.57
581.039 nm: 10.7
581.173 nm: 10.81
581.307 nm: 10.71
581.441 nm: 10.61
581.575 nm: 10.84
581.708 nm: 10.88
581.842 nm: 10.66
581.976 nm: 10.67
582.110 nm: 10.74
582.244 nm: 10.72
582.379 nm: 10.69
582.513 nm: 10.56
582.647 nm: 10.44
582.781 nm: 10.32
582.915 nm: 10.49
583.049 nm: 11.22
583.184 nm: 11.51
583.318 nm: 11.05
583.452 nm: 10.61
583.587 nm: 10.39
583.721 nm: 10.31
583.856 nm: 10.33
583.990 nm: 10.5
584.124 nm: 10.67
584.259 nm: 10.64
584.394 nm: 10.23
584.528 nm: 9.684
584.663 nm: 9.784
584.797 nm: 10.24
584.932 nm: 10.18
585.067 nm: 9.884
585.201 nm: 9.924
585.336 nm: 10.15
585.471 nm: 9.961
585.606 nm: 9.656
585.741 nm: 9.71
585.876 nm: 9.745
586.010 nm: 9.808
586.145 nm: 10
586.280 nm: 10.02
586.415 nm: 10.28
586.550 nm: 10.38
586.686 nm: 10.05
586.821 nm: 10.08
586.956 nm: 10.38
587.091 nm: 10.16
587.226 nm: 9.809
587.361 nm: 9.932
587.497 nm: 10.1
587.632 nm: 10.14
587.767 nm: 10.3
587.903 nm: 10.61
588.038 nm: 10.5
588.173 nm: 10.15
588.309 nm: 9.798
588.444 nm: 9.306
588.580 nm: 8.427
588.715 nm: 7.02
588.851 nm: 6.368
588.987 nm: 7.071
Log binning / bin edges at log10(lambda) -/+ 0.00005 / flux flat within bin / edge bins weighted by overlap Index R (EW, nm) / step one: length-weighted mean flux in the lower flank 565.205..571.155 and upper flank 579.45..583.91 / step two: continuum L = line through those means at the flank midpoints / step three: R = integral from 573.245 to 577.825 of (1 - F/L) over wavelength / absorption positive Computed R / 0.09 nm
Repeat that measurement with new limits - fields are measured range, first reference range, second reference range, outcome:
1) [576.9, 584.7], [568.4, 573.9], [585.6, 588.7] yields -0.332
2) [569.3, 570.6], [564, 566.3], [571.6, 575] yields 0.014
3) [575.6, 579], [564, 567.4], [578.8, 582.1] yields 0.108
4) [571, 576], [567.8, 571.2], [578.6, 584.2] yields 0.050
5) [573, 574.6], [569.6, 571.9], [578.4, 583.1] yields -0.004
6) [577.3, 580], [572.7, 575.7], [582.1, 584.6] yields 0.077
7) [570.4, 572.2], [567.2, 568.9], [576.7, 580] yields 0.093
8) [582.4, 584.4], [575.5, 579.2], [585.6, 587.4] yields -0.121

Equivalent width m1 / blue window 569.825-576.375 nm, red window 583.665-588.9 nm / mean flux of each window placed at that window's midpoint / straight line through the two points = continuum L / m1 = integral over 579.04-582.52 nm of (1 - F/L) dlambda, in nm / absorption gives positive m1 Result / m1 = -0.20 nm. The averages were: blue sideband 10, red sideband 9.89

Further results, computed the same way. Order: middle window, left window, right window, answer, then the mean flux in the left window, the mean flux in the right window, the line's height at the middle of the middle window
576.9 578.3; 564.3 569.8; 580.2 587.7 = 0.011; 10.1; 10.4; 10.3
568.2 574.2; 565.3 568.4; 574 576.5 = -0.011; 9.88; 10.1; 10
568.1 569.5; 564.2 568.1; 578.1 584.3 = -0.040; 9.96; 10.5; 10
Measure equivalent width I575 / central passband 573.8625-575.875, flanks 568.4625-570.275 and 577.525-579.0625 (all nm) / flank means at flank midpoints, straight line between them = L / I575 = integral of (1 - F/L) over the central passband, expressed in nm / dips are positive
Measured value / -0.04 nm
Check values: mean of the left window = 10.2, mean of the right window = 9.92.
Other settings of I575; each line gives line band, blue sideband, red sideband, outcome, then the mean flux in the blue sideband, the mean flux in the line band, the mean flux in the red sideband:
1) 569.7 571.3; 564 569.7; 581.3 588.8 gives 0.07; 10.1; 9.64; 10.2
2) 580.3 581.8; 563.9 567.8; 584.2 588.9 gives -0.13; 9.89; 10.7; 9.82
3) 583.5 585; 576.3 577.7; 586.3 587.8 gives -0.02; 10.2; 10.3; 10.1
